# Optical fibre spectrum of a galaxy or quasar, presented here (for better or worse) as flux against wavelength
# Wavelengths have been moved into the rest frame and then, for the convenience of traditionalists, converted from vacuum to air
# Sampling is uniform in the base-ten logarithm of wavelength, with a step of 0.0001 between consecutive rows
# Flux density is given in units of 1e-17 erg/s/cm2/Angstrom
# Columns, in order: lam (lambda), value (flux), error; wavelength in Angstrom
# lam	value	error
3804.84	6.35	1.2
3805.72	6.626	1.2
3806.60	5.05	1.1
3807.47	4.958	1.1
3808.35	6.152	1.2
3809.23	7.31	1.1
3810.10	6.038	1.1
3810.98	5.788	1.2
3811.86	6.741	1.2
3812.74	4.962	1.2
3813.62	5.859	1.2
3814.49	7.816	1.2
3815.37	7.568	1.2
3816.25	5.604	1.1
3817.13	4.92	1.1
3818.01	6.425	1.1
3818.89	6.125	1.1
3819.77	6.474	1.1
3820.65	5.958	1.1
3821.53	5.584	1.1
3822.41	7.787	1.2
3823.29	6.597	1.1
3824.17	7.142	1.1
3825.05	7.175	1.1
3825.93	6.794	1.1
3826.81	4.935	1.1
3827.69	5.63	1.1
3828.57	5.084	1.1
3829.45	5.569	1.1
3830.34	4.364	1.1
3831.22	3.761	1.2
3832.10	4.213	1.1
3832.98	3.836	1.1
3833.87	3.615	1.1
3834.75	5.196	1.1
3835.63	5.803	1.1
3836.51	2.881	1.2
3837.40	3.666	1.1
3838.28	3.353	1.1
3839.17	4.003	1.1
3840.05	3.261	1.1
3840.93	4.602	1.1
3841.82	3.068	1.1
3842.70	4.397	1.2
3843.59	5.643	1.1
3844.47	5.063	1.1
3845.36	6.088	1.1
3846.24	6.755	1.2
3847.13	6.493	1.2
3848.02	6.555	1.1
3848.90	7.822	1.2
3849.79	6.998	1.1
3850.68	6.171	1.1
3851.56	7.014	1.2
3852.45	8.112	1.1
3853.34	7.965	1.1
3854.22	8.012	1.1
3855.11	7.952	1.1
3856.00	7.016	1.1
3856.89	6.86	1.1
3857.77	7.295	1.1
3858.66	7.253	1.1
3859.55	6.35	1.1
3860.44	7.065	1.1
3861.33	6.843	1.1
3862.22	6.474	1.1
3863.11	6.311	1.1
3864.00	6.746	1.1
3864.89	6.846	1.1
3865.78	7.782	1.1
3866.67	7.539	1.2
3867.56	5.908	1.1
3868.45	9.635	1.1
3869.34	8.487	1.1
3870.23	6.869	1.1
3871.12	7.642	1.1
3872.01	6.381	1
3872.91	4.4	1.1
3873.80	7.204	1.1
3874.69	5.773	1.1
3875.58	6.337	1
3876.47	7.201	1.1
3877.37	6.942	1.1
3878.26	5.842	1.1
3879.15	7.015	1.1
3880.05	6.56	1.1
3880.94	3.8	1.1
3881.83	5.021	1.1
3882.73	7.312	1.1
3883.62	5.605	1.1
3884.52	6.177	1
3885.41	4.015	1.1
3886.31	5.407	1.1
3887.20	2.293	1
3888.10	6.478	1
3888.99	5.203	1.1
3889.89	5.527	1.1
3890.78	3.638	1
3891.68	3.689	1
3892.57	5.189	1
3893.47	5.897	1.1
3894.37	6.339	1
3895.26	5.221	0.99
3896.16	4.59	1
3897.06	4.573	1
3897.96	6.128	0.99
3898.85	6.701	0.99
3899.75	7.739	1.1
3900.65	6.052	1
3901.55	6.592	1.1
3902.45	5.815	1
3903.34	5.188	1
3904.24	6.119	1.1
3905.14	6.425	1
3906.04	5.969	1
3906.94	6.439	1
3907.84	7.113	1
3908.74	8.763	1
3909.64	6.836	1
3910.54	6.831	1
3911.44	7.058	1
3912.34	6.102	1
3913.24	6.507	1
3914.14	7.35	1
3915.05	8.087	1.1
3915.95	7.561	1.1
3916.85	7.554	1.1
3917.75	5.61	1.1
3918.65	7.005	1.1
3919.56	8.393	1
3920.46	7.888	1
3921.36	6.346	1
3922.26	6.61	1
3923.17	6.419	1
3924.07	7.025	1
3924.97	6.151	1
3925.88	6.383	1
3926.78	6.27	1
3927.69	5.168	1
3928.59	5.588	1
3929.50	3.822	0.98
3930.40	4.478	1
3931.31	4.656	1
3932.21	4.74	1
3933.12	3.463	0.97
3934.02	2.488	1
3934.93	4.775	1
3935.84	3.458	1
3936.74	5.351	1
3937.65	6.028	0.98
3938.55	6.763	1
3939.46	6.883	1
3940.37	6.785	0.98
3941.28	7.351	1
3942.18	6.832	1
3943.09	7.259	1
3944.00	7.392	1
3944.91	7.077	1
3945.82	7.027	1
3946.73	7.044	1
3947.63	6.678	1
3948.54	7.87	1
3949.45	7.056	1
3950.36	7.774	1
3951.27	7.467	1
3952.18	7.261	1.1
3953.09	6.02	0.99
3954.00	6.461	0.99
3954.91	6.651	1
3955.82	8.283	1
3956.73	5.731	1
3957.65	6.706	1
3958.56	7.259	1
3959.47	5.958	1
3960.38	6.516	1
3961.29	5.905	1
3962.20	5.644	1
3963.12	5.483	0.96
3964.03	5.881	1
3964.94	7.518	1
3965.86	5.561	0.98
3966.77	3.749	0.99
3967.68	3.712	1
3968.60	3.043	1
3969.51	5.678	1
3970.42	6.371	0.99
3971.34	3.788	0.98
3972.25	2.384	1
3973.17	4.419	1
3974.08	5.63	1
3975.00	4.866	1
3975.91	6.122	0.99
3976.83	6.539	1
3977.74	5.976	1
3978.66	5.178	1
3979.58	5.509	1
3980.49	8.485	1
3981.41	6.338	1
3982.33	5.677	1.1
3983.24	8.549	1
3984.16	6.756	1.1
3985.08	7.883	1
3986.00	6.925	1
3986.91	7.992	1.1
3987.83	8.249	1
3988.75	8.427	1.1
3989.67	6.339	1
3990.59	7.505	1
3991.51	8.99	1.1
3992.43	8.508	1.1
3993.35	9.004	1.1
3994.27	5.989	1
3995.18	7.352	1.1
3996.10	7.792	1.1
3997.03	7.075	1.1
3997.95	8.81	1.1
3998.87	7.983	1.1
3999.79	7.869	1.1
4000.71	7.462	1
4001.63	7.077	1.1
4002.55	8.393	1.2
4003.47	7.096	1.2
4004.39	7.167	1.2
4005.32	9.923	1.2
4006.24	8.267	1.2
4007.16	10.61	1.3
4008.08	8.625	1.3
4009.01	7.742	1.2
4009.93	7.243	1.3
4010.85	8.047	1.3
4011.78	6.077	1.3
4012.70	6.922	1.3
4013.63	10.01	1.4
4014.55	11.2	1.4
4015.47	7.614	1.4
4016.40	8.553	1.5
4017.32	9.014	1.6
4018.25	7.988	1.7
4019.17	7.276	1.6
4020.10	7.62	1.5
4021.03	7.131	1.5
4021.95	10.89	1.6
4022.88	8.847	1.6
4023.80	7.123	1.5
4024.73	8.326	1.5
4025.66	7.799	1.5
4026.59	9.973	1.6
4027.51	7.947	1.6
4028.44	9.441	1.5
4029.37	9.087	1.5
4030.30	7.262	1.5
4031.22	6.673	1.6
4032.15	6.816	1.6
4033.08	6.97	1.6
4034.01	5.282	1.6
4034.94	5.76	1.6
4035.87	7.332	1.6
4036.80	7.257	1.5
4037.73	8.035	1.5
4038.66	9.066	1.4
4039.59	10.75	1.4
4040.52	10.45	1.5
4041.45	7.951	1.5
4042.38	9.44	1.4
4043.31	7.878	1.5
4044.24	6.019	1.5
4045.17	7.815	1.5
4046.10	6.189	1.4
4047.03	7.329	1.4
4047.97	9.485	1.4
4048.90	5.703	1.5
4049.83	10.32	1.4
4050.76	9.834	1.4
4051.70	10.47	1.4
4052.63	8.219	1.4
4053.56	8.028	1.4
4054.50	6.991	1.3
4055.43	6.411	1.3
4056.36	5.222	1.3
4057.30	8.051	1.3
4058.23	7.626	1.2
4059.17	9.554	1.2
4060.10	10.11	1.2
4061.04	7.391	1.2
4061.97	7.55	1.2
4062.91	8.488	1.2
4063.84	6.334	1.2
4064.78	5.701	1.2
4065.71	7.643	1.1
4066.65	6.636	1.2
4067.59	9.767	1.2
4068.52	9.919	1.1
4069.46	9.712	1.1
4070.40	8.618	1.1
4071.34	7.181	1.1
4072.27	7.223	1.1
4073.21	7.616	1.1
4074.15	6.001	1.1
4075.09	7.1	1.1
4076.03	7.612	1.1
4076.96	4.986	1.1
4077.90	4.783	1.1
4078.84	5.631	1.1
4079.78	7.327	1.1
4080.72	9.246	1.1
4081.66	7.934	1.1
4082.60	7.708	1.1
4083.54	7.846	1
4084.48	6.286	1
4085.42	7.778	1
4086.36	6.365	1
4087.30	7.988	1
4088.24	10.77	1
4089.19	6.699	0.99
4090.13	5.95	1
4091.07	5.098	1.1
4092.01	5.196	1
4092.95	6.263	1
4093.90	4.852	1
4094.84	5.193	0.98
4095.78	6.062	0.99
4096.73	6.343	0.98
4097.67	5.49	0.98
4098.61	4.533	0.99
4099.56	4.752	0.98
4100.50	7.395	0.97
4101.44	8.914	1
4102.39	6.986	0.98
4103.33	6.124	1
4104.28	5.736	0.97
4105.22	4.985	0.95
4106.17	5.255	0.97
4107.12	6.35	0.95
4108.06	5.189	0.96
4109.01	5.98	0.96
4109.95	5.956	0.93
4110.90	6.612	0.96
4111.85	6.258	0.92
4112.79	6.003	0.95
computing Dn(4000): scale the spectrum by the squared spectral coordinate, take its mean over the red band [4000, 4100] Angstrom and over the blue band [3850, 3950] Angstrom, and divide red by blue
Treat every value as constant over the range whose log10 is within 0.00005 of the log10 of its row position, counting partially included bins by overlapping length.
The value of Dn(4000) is 1.30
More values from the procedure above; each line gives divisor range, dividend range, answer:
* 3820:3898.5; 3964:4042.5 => 1.35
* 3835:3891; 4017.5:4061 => 1.44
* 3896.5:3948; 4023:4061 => 1.35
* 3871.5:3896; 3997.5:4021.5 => 1.56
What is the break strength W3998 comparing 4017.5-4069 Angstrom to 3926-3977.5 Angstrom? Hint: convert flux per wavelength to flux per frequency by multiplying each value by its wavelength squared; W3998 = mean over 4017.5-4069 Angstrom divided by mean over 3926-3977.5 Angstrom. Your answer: 1.43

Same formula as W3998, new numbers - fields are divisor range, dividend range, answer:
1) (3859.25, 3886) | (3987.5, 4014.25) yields 1.30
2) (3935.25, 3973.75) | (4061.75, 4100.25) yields 1.20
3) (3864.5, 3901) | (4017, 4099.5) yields 1.37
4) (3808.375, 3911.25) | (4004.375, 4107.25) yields 1.38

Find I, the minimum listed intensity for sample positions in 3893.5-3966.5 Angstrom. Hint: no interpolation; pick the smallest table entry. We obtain 2.488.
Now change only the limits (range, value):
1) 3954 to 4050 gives 2.384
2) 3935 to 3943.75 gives 3.458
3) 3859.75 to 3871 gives 5.908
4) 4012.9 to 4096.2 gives 4.783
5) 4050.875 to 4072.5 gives 5.222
